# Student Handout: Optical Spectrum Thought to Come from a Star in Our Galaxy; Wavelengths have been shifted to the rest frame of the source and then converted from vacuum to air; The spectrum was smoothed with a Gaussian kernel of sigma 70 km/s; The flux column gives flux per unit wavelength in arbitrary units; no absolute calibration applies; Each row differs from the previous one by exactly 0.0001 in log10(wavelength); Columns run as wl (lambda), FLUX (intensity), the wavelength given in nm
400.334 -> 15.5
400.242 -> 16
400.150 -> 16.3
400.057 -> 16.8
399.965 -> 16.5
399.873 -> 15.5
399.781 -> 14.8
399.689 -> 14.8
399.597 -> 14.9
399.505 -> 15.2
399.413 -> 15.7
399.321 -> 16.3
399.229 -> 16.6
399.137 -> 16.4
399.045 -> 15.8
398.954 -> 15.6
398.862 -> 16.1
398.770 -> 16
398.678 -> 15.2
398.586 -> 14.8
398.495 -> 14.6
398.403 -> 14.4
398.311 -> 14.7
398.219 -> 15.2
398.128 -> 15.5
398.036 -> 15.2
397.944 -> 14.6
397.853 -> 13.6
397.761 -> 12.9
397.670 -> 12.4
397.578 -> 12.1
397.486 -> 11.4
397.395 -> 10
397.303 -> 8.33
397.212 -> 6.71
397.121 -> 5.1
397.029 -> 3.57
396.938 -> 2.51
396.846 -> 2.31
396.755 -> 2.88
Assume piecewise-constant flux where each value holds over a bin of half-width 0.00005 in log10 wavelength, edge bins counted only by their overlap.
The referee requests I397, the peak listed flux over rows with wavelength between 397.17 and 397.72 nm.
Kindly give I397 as 12.4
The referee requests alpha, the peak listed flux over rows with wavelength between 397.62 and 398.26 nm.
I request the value 15.5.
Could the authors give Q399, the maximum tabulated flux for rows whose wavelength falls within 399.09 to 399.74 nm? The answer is 16.6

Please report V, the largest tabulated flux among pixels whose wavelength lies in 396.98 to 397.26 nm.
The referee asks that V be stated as 6.71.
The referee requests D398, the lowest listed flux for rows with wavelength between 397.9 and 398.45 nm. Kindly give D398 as 14.4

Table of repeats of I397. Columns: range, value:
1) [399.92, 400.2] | 16.8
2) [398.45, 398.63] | 14.8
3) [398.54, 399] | 16.1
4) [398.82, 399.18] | 16.4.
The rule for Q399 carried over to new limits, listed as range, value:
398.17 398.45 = 15.2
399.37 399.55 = 15.7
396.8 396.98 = 2.51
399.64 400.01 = 16.5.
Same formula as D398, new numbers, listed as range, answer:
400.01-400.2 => 16.3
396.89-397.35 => 2.51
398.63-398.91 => 15.2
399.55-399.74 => 14.8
